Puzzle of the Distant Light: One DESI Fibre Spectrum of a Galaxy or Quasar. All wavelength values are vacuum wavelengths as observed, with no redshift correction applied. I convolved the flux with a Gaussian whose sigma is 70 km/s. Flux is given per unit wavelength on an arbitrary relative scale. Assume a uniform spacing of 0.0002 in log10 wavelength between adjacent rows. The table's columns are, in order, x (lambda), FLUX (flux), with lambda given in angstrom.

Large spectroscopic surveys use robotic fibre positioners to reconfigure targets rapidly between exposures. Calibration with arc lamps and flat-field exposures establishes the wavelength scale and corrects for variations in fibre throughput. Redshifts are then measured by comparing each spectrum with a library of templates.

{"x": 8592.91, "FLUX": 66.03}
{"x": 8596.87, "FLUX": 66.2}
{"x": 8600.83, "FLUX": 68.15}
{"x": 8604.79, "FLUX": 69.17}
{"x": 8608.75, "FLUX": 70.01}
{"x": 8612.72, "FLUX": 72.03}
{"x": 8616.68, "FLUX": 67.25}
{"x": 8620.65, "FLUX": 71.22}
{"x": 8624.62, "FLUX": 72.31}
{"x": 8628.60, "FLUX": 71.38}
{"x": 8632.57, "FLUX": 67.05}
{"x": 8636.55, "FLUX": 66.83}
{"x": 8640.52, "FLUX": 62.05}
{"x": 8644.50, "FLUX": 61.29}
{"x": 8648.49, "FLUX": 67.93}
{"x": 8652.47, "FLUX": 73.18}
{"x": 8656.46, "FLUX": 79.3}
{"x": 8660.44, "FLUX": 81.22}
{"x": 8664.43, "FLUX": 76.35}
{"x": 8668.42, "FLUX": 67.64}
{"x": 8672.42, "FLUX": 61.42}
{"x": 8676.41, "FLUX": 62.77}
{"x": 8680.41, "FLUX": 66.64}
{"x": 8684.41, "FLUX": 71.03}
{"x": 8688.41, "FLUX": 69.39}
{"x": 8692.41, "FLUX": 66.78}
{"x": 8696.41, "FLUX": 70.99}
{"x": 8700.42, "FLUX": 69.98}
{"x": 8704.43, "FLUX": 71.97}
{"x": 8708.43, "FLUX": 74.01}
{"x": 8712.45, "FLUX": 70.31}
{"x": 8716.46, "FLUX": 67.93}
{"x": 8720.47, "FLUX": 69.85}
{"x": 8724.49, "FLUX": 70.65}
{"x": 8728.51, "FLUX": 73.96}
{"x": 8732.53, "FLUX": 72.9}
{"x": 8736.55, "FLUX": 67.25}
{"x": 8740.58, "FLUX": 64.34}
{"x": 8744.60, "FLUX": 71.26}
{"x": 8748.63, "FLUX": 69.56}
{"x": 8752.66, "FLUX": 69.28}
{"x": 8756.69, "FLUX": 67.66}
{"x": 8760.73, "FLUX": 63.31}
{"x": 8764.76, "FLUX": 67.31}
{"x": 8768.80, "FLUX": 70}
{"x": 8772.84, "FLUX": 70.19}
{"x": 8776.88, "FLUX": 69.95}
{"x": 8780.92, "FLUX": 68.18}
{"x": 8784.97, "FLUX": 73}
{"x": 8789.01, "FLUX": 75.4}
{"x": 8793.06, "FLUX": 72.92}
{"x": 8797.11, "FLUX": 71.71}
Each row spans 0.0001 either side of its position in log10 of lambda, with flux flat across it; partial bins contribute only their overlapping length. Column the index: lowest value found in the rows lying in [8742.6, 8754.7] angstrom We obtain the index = 69.28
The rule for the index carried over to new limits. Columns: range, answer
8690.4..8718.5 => 66.78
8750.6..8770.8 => 63.31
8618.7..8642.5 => 62.05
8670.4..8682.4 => 61.42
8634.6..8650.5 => 61.29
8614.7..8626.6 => 67.25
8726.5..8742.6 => 64.34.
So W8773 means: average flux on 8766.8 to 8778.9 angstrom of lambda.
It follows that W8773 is 70.1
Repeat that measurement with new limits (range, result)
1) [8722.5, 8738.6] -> 71.2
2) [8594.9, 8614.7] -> 69.1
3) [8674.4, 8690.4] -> 67.5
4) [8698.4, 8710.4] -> 72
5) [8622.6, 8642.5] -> 67.9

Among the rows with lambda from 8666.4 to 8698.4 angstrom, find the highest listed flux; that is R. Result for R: 71.03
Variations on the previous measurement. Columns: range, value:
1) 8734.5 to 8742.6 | 67.25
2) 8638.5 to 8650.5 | 67.93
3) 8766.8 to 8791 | 75.4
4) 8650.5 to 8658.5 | 79.3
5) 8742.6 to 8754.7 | 71.26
